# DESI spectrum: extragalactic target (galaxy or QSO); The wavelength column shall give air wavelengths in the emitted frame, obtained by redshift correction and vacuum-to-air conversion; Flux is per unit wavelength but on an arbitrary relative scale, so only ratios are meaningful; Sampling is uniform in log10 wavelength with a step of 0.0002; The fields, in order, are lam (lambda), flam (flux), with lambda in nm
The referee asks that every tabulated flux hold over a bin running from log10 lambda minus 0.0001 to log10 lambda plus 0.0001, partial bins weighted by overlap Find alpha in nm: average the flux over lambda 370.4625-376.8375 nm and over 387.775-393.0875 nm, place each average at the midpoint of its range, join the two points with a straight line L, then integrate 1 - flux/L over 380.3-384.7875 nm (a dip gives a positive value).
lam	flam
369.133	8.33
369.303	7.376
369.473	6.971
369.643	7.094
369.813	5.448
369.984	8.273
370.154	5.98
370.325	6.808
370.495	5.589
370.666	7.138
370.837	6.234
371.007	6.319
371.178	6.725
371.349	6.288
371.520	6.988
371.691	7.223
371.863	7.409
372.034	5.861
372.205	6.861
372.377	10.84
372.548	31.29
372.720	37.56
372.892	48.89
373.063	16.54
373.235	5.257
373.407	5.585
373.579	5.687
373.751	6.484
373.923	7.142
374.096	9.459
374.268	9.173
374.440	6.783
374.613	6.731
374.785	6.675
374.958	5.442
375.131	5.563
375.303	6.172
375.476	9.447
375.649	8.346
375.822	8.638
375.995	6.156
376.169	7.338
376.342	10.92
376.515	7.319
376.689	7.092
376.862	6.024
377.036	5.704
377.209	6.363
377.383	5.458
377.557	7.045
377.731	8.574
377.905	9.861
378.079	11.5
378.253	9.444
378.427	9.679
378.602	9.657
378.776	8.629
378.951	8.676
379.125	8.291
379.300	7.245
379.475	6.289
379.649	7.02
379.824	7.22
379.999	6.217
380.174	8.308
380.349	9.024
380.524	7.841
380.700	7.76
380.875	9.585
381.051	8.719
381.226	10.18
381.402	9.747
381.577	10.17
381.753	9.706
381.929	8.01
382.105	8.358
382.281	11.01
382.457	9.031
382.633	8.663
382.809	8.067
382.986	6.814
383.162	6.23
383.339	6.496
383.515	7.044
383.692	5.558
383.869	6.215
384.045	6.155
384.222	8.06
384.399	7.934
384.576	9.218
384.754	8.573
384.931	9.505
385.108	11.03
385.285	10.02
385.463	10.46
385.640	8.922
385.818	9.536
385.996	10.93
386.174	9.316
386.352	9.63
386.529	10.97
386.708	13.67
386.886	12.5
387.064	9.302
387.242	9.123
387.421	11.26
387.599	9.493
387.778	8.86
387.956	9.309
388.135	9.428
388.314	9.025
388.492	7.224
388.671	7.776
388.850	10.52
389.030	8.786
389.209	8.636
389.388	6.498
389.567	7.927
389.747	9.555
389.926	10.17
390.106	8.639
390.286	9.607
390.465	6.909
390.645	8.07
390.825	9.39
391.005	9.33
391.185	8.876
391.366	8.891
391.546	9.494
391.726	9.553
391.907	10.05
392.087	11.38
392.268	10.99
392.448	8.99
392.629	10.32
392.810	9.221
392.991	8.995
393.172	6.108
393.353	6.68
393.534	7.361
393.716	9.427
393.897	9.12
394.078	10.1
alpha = 0.60 nm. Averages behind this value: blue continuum 9.97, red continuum 9.08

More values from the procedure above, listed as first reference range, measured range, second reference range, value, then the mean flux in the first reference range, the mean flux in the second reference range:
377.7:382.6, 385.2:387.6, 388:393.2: -0.40 nm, 8.78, 9.02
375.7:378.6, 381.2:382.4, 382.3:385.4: -0.23 nm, 8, 8.01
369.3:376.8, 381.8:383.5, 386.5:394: 0.23 nm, 9.49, 9.21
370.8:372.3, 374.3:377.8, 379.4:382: 0.19 nm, 6.7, 8.4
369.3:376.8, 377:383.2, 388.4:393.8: 0.58 nm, 9.49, 8.85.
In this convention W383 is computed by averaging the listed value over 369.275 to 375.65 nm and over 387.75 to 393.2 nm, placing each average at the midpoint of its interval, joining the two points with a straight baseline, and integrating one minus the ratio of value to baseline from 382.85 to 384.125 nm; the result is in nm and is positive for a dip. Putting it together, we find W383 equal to 0.40 nm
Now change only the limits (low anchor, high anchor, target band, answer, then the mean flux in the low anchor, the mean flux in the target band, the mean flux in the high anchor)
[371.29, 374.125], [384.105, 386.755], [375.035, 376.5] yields 0.55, 13.4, 7.79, 9.75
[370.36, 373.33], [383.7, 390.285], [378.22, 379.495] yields 0.31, 13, 8.56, 9.24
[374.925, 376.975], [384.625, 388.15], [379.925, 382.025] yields -0.02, 7.4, 8.79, 10.1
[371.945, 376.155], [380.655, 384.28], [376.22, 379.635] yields 0.64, 11.4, 8.06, 8.17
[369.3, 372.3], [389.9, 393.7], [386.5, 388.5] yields -0.37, 6.69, 10.1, 8.99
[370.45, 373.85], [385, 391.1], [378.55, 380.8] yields 0.63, 12.1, 7.84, 9.46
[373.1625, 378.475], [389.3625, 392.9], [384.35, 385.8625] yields -0.17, 7.45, 9.5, 9.24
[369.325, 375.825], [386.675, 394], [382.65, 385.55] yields 0.43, 9.76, 7.98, 9.15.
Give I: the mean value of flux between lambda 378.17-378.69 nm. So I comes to 9.59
